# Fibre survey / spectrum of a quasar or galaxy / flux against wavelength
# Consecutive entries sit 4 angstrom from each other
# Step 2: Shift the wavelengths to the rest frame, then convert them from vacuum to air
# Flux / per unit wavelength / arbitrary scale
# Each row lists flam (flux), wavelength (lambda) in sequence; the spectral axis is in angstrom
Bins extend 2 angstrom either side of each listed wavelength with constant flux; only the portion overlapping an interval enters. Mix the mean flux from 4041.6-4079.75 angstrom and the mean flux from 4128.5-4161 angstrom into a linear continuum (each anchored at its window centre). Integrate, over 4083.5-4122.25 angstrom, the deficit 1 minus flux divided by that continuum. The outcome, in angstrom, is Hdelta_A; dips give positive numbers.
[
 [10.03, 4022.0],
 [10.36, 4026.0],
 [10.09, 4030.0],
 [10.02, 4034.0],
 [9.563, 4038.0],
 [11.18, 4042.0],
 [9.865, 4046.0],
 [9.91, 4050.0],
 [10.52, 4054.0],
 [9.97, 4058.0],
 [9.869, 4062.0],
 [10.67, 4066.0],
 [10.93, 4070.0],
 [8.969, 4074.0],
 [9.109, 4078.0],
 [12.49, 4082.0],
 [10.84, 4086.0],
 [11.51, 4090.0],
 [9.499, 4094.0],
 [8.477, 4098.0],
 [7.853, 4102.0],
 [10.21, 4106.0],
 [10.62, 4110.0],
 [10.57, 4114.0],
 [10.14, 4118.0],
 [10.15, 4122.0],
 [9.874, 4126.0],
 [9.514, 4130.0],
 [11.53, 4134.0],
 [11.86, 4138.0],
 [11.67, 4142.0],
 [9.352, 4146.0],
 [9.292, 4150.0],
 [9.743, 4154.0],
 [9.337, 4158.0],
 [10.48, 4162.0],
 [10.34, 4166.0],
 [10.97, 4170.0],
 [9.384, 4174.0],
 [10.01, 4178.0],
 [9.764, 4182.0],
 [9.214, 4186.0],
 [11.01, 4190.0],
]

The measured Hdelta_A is 0.7 angstrom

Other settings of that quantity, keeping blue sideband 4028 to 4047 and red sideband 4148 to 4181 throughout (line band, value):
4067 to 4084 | -0.5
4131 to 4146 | -1.9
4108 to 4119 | -0.5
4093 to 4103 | 1.4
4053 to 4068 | -0.2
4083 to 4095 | -0.9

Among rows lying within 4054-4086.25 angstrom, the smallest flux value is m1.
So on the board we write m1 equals 8.969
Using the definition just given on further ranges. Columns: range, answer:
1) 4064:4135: 7.853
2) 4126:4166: 9.292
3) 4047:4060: 9.91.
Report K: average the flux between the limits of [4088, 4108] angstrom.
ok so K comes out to 9.51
